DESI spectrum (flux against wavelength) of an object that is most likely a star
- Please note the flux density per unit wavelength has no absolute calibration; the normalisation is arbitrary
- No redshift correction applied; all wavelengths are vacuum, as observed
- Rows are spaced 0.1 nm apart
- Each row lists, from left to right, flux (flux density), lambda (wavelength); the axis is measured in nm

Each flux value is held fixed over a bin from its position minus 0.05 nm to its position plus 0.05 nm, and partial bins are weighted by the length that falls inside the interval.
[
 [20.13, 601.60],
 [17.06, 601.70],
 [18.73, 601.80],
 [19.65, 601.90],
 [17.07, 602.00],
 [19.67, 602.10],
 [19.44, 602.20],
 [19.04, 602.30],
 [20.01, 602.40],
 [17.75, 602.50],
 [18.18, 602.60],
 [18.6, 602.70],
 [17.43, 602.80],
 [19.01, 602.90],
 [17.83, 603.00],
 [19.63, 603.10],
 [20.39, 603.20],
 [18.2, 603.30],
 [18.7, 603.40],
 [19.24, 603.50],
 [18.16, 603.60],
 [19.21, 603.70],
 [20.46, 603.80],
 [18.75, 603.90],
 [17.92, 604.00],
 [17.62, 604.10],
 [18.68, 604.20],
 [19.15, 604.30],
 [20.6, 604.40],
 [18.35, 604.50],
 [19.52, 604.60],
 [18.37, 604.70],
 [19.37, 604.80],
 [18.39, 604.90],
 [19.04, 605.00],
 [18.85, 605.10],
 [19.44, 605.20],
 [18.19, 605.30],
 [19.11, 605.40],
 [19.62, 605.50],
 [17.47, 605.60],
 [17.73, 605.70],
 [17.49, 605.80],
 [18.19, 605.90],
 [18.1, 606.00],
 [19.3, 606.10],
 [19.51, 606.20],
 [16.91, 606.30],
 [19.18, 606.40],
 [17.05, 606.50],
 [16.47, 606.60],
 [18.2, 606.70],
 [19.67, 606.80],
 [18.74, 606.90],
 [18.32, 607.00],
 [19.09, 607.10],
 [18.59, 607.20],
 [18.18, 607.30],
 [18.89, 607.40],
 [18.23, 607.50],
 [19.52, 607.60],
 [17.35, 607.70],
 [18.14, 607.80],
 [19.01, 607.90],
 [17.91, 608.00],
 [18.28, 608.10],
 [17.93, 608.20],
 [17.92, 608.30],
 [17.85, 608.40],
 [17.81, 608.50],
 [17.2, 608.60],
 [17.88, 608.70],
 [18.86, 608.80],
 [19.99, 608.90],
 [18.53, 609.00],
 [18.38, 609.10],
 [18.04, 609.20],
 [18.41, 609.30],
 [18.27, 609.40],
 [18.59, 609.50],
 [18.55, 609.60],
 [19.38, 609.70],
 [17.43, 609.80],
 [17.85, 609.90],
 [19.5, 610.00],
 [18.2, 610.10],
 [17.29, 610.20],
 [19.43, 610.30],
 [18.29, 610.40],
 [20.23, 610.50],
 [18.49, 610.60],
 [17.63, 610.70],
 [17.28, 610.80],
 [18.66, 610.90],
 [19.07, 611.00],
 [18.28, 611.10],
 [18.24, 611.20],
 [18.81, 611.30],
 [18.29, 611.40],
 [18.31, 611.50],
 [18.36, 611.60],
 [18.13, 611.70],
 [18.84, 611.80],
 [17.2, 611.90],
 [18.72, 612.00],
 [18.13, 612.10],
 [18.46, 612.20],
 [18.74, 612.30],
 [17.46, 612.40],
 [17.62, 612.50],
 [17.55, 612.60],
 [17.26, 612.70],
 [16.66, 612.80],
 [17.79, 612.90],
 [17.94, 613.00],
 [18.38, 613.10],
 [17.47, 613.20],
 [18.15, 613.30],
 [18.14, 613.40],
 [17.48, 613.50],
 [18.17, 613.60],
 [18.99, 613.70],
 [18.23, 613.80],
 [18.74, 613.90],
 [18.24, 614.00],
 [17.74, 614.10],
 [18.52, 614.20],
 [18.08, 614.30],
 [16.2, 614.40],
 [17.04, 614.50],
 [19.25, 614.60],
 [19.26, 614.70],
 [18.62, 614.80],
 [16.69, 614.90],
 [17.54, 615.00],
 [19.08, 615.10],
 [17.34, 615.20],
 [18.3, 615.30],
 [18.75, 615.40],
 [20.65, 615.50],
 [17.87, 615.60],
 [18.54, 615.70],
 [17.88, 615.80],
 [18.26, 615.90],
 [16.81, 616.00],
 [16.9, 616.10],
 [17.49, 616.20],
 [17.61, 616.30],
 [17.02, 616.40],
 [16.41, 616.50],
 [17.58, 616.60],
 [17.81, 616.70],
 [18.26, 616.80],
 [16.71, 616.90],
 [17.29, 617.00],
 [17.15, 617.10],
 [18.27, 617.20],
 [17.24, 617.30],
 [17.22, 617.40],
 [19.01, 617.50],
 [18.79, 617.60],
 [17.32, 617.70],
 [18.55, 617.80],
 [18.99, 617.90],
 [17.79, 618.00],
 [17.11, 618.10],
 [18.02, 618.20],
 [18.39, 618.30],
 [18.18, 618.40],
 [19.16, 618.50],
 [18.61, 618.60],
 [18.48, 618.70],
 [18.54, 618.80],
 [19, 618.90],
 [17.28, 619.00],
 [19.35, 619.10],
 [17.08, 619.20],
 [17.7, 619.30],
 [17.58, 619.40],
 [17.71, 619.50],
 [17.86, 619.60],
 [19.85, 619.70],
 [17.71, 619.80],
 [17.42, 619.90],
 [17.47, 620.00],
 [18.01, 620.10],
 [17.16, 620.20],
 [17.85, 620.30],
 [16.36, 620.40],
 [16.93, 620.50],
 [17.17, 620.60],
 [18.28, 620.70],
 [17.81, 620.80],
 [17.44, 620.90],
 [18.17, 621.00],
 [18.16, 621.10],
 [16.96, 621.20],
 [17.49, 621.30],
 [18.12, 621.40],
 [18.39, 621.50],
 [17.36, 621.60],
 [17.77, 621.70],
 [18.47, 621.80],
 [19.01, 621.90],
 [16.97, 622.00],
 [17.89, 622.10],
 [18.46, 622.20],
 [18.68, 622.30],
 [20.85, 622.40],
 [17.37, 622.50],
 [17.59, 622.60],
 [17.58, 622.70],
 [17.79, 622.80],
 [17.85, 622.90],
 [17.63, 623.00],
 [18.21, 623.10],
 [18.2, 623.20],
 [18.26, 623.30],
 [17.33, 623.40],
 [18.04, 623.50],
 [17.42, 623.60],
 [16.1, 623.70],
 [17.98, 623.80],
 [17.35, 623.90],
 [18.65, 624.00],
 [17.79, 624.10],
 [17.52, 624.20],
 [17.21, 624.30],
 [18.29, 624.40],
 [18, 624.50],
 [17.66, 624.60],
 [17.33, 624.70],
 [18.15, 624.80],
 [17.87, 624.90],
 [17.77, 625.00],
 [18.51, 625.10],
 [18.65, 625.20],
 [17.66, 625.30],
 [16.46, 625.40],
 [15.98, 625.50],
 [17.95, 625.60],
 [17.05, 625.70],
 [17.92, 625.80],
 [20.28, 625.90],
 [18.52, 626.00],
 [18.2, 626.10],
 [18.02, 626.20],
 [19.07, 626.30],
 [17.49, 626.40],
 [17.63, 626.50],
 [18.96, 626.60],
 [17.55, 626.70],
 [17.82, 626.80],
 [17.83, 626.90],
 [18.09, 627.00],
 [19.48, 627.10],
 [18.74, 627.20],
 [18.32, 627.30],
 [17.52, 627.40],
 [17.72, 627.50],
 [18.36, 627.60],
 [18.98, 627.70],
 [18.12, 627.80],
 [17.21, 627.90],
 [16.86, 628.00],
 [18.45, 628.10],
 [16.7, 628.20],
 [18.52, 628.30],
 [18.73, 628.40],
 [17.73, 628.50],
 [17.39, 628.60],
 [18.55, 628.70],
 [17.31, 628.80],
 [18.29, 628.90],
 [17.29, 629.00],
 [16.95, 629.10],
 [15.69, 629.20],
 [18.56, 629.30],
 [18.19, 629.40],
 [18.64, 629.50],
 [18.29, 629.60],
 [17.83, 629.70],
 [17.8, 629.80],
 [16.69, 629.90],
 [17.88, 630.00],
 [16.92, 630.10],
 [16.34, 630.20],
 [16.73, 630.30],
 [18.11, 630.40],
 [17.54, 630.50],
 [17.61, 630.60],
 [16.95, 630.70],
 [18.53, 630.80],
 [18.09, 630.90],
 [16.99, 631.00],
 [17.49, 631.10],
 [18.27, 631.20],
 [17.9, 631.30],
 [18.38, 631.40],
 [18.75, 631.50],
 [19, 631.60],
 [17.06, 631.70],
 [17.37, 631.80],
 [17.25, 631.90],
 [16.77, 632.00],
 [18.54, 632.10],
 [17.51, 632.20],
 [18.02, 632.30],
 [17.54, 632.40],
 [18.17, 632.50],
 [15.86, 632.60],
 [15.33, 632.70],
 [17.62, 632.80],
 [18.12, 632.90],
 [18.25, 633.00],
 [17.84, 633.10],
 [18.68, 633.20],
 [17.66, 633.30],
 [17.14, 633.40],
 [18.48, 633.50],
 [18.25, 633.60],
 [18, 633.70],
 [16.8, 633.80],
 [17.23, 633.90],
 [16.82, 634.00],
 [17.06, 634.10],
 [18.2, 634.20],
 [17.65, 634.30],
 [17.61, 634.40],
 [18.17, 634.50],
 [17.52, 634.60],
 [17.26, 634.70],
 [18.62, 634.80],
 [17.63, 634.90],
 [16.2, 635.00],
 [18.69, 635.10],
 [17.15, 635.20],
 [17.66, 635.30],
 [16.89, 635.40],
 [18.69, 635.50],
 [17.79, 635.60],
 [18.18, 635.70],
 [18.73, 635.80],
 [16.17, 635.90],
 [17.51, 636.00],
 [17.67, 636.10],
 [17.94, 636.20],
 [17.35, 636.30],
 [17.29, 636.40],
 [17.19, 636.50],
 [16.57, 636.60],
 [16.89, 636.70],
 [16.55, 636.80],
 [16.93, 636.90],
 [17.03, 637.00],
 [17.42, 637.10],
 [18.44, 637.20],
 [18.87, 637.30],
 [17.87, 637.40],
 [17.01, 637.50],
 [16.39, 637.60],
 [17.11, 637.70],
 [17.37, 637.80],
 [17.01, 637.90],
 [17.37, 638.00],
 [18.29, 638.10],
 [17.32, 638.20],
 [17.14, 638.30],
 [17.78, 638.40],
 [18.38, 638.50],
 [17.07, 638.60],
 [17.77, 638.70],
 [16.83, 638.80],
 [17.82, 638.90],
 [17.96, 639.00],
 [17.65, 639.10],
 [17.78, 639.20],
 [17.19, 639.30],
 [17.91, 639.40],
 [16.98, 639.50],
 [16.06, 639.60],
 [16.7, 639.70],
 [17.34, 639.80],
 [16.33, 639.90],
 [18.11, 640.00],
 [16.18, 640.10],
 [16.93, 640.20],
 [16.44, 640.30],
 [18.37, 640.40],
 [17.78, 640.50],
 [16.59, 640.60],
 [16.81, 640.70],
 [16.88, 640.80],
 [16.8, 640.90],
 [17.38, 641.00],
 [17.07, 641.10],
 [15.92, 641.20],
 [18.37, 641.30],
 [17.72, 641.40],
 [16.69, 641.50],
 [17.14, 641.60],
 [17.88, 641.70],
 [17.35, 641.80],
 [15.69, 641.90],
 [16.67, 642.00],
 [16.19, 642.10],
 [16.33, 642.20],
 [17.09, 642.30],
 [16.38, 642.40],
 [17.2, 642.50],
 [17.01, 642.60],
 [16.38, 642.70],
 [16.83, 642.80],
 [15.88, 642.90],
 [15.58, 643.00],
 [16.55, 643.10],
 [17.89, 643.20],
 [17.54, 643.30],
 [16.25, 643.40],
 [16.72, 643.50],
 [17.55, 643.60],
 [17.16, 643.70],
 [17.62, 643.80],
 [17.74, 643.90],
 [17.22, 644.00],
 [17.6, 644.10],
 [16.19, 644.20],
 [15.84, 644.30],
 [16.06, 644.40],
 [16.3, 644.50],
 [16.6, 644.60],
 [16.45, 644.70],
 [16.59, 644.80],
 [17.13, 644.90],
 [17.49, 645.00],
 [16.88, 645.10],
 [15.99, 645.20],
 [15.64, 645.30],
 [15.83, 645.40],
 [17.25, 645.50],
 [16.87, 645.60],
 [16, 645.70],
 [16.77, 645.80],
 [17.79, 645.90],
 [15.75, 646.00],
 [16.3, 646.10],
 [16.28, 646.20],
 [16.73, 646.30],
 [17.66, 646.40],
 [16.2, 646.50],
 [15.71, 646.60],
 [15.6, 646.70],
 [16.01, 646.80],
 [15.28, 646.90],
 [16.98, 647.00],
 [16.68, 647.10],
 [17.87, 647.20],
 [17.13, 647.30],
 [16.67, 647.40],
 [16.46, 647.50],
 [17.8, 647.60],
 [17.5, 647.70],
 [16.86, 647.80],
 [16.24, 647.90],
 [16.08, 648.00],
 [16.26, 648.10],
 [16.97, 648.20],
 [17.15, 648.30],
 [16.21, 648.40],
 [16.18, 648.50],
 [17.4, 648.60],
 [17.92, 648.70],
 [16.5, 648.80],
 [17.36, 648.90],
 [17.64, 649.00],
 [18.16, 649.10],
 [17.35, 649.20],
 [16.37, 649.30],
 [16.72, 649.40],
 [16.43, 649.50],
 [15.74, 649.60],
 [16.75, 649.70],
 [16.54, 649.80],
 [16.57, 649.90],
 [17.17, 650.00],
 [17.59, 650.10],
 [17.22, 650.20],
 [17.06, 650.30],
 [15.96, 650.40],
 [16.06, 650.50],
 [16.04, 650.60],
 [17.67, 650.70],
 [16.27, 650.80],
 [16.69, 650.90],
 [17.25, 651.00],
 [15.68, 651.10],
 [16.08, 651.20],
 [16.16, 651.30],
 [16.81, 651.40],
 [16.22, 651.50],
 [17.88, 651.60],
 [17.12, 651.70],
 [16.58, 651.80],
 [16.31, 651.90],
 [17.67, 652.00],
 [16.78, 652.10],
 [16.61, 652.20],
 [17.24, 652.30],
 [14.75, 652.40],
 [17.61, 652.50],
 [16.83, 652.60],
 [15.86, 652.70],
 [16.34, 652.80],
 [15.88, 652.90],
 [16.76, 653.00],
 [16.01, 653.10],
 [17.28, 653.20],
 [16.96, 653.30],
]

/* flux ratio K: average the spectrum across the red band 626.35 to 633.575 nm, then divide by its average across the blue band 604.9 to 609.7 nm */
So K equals 0.97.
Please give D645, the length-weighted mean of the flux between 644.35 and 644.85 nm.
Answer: 16.4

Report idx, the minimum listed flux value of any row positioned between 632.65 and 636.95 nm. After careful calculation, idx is 15.33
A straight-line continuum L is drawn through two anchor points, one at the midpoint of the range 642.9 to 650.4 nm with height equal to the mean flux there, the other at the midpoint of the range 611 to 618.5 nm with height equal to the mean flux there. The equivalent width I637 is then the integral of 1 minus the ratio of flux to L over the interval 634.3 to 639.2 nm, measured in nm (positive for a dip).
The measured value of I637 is -0.11 nm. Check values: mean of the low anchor 18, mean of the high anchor 16.7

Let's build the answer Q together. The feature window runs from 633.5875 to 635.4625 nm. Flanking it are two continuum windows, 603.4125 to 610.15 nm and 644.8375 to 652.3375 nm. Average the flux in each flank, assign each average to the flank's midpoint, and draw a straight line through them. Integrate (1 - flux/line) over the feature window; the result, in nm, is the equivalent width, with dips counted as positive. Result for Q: -0.02 nm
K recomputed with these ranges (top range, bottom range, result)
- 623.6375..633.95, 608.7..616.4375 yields 0.98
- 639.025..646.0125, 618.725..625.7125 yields 0.95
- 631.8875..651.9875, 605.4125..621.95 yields 0.94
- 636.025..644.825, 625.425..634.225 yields 0.96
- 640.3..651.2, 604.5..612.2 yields 0.91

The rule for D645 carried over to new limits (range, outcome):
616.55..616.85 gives 17.9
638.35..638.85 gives 17.6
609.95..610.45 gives 18.5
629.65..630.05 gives 17.6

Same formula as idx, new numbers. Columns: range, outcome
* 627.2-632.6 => 15.69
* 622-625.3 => 16.1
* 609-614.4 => 16.2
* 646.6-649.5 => 15.28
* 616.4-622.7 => 16.36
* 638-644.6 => 15.58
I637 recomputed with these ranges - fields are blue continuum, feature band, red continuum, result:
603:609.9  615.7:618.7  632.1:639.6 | 0.06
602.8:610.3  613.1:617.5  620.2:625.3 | 0.06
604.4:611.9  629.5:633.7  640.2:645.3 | -0.07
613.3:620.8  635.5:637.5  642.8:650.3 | -0.04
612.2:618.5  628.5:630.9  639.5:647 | -0.04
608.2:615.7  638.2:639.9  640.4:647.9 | -0.04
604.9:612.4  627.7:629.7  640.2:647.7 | -0.04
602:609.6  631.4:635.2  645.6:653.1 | -0.06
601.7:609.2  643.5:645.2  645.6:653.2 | 0.00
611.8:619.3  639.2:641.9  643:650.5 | -0.02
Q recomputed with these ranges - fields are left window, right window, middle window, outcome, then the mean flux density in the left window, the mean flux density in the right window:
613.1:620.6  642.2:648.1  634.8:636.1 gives -0.04 nm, 17.9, 16.7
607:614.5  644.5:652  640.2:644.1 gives -0.01 nm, 18.2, 16.7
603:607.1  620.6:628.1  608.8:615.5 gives 0.06 nm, 18.7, 17.9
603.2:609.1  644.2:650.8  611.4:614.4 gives 0.03 nm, 18.5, 16.7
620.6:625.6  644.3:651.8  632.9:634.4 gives -0.03 nm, 17.8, 16.7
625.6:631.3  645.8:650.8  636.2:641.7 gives 0.00 nm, 17.9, 16.7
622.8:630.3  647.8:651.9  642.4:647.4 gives 0.09 nm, 17.8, 16.7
